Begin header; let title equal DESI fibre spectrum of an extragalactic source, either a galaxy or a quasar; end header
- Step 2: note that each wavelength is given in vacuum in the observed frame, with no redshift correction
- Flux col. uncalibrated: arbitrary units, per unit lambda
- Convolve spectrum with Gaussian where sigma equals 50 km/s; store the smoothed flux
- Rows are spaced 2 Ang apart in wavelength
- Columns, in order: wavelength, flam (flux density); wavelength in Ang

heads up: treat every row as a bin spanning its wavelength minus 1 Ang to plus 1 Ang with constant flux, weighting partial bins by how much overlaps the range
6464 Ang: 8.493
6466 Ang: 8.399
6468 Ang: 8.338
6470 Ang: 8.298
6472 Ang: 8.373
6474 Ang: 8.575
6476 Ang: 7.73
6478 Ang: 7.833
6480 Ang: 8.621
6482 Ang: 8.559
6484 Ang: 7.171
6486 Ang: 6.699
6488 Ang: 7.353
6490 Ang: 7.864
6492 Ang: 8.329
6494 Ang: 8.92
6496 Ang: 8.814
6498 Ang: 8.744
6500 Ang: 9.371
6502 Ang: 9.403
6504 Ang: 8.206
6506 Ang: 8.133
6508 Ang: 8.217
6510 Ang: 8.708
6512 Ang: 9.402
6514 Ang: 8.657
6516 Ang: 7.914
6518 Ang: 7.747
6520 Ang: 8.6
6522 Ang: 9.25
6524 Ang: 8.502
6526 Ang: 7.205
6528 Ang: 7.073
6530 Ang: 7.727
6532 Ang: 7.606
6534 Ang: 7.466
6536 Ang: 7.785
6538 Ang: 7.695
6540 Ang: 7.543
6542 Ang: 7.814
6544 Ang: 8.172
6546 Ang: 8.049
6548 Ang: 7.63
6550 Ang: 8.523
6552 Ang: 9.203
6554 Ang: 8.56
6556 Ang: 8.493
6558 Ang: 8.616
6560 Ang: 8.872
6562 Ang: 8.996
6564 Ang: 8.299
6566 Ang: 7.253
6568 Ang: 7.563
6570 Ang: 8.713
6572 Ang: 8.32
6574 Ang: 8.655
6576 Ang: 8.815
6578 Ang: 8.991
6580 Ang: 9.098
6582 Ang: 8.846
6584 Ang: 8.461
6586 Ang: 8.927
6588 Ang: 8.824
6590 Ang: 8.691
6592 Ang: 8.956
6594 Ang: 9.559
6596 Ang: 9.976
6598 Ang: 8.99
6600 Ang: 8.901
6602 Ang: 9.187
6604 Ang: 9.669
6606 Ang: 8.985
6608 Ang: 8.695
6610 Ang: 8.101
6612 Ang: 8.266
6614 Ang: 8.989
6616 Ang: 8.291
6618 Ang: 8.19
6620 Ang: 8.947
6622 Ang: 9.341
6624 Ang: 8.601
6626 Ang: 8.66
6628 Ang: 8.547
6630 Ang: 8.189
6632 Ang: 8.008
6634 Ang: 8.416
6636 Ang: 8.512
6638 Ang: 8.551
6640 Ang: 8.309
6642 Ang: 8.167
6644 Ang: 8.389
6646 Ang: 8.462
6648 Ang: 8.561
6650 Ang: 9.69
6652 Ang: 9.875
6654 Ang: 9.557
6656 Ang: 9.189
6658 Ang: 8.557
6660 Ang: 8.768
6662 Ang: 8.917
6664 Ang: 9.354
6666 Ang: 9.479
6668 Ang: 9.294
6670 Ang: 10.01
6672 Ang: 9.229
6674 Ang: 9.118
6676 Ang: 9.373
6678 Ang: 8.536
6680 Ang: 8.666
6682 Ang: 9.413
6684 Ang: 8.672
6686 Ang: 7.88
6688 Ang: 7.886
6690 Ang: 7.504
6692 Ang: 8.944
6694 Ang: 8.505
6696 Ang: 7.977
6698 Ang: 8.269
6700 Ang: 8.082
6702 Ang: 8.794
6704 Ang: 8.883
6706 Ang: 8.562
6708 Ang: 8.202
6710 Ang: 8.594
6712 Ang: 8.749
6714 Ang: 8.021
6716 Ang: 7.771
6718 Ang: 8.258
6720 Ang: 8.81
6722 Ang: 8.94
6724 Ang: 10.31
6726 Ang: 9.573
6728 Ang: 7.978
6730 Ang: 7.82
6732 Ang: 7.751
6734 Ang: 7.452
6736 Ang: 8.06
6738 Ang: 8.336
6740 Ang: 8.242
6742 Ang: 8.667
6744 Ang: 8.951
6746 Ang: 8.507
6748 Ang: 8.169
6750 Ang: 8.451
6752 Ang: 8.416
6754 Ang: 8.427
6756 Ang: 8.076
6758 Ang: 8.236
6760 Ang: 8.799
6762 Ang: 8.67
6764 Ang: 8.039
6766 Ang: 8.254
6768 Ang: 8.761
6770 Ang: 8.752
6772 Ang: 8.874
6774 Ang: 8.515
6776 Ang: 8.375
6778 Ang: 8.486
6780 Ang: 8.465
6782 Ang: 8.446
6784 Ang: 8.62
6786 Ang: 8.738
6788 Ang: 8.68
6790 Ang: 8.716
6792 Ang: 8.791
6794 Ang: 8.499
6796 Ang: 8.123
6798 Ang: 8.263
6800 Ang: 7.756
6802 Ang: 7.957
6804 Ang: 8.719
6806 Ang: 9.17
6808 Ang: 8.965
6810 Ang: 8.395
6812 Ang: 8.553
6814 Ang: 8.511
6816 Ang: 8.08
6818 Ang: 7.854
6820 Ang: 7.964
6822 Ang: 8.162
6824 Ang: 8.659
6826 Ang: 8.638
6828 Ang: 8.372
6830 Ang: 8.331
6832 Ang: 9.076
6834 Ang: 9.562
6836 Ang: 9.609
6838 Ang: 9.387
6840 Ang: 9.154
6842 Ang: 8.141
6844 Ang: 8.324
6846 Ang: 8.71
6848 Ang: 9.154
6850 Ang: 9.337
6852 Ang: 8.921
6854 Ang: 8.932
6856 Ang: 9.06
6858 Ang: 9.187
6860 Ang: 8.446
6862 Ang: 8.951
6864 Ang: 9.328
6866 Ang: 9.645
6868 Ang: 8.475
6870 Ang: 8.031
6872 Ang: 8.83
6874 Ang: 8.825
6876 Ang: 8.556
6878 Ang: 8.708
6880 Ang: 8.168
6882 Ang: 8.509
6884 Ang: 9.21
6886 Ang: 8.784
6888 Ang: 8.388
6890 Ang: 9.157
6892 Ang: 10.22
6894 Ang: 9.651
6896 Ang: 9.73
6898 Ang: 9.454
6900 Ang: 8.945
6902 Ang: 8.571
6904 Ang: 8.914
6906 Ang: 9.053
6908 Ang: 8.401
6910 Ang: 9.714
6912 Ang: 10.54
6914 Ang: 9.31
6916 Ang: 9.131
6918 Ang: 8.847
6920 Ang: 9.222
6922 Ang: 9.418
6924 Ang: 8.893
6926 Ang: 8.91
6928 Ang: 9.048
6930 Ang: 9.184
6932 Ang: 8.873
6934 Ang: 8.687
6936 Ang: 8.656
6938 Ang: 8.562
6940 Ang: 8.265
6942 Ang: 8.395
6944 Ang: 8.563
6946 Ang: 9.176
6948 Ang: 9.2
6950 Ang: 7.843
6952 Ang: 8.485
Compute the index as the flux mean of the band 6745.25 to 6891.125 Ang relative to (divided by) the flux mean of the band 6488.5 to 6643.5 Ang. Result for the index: 1.02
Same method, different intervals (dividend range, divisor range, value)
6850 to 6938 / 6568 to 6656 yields 1.03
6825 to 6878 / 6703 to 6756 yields 1.05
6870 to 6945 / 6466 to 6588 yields 1.08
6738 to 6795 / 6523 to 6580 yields 1.04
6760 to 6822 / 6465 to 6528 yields 1.02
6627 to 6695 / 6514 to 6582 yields 1.07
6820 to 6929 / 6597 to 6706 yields 1.03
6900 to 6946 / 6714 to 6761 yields 1.06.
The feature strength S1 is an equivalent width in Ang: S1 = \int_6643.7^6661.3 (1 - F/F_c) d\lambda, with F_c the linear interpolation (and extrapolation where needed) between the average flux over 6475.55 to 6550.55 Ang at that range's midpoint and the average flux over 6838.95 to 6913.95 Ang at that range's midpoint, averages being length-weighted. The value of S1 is -1.2 Ang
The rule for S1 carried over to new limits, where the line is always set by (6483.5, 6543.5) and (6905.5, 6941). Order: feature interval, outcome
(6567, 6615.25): -3.1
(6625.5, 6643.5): 0.1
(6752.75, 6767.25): 0.5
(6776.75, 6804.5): 1.0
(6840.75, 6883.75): 0.6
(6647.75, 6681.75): -2.9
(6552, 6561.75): -0.6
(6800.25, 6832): 1.4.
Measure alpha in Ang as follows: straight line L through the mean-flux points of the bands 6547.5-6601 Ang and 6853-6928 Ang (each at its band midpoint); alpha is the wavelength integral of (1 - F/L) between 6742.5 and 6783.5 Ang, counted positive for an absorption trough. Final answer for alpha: 1.9 Ang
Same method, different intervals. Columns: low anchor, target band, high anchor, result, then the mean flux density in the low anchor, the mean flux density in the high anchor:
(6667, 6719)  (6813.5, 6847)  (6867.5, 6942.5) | 0.8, 8.58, 8.96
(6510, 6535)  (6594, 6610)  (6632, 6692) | -1.2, 8.12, 8.83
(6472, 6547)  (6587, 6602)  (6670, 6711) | -1.4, 8.15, 8.59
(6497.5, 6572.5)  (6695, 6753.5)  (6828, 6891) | 1.2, 8.26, 8.86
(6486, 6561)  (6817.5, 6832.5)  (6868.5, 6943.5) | 0.7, 8.25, 8.96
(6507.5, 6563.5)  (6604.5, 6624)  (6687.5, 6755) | -0.9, 8.22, 8.41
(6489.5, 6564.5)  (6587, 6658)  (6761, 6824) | -3.7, 8.32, 8.46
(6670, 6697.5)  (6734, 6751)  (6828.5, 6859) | 0.8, 8.64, 8.98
